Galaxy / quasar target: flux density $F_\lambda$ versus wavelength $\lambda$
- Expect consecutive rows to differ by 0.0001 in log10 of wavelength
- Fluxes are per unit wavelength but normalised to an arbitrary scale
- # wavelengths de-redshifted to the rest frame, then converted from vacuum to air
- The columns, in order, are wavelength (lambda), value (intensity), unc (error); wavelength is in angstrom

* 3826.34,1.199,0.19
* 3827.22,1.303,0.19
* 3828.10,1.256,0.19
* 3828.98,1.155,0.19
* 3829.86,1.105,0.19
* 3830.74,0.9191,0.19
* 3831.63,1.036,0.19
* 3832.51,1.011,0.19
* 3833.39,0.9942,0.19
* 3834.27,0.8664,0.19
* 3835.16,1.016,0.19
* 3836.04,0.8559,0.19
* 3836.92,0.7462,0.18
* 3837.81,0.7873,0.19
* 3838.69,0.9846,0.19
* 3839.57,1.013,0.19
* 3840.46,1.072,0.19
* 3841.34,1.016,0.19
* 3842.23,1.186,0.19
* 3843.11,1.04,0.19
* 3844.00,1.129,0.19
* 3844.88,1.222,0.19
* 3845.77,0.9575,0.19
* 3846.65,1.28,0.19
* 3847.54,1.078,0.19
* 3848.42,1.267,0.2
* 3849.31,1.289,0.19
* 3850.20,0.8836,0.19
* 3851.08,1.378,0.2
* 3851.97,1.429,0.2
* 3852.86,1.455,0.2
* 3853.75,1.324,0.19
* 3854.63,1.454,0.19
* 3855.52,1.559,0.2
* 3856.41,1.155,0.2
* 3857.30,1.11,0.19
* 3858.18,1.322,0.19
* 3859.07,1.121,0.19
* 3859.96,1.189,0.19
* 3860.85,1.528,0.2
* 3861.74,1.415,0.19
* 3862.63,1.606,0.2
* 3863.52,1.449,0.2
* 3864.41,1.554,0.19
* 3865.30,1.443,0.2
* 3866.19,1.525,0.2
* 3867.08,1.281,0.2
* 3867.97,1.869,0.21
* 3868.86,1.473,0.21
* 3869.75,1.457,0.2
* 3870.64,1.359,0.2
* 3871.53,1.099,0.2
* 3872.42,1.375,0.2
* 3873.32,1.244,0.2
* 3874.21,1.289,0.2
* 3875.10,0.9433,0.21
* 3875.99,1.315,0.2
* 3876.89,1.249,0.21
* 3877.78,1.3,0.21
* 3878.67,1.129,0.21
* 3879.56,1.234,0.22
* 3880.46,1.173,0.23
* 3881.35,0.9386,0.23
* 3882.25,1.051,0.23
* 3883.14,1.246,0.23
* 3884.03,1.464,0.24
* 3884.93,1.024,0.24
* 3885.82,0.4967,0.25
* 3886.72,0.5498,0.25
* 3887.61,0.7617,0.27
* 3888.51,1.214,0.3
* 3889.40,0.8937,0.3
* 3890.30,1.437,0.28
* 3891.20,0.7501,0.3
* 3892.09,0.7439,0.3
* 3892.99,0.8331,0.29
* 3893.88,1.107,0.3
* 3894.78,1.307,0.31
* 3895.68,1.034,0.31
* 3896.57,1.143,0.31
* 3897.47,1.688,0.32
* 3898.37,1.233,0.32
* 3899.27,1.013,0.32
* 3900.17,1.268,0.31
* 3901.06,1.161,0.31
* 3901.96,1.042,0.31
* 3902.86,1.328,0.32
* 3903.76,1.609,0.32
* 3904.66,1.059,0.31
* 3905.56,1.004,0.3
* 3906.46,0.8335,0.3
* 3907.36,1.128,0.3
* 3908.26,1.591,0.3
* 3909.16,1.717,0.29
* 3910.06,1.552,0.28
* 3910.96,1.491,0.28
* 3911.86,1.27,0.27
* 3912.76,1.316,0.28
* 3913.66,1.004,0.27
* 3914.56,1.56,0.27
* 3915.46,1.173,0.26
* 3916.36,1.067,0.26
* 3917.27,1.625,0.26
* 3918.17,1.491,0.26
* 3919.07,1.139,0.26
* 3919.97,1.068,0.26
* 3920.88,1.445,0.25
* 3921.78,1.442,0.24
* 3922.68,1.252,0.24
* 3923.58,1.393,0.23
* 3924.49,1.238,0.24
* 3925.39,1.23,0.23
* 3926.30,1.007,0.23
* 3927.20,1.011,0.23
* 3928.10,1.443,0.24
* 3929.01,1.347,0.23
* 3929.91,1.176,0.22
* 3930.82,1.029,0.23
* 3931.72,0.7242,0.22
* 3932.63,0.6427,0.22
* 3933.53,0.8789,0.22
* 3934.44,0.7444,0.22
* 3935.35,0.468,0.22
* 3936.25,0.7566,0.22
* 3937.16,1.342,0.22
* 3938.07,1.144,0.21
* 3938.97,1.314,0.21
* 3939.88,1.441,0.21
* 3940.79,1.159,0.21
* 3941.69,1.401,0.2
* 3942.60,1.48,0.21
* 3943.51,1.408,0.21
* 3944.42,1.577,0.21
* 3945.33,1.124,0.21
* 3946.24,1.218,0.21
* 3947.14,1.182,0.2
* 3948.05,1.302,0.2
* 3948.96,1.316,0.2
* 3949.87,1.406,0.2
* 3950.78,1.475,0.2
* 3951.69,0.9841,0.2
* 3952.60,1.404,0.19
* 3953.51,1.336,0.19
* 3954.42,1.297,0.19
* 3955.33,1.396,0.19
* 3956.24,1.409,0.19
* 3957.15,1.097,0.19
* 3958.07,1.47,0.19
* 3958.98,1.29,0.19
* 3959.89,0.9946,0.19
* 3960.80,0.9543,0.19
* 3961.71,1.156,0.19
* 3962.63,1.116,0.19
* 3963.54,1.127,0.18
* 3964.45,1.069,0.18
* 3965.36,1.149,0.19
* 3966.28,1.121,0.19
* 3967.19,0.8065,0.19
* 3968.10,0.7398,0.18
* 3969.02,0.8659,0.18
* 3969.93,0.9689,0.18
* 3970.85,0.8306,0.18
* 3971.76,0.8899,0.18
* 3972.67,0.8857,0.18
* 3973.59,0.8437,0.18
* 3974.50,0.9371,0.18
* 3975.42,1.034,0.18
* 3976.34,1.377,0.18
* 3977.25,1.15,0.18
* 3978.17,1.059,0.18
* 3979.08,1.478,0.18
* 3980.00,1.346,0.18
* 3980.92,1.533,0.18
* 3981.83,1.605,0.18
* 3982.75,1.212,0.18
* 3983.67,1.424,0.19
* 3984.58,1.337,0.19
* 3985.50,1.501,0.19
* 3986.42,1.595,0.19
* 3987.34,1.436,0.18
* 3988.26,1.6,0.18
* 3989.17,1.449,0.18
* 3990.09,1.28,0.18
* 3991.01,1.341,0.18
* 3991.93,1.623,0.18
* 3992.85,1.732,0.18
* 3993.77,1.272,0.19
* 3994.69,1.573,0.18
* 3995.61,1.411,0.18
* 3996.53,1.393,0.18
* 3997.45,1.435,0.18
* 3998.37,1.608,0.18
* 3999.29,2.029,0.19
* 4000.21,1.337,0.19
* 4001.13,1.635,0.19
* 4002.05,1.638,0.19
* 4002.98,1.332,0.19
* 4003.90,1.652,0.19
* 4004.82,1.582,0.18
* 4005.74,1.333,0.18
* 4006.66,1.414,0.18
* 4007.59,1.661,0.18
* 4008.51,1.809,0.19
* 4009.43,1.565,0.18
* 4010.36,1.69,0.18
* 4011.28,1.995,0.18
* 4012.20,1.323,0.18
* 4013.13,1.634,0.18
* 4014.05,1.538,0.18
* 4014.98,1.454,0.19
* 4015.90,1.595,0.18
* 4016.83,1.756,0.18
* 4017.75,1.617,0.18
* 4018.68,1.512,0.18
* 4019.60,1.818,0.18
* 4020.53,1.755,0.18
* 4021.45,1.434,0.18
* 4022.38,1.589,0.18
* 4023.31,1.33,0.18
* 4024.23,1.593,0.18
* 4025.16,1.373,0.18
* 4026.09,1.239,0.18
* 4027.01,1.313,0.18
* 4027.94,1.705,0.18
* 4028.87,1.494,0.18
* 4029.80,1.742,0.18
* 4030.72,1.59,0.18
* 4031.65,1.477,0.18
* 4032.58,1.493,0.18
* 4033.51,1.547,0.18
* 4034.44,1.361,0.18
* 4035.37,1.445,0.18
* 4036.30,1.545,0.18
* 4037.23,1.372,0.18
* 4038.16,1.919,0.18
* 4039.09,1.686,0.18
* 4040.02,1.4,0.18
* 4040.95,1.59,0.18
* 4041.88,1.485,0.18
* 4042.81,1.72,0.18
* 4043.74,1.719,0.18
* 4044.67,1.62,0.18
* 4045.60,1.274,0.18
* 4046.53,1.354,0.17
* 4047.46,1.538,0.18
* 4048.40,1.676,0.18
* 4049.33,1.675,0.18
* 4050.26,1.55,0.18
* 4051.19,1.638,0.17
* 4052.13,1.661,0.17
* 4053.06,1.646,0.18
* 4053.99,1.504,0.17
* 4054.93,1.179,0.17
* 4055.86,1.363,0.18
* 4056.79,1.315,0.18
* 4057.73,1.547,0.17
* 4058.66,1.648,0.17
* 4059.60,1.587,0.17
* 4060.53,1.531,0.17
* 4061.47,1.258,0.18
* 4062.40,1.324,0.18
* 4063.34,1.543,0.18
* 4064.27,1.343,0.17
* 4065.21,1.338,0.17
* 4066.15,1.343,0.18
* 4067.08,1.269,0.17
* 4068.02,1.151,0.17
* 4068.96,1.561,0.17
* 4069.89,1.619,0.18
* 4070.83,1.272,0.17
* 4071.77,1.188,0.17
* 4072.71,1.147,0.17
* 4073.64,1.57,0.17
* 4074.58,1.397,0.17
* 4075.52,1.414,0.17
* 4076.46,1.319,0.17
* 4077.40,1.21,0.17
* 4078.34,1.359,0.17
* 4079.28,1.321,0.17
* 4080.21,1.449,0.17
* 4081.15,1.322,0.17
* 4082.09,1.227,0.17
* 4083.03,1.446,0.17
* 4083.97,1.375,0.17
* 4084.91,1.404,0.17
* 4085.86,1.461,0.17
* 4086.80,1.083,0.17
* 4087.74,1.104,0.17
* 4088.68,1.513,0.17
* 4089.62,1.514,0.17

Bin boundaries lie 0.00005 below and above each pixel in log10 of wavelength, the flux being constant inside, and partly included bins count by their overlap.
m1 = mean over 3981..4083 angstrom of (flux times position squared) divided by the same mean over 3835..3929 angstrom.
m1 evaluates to 1.3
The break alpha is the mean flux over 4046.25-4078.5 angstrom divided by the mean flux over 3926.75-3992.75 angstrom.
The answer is 1.19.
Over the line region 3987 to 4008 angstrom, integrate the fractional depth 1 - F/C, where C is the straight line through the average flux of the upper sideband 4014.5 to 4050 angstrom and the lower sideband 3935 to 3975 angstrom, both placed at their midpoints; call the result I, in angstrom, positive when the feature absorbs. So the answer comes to -2.18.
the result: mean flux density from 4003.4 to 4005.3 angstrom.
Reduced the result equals 1.61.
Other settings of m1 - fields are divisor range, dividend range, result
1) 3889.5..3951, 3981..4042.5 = 1.33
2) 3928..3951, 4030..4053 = 1.41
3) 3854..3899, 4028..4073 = 1.33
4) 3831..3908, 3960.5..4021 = 1.25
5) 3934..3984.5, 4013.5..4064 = 1.35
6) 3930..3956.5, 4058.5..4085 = 1.24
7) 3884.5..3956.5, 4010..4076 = 1.35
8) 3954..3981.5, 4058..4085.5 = 1.30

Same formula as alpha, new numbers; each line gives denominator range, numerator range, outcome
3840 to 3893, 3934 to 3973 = 0.95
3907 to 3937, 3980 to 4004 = 1.25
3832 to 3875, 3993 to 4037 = 1.26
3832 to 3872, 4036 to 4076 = 1.20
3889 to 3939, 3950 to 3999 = 1.07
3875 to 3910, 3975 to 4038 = 1.33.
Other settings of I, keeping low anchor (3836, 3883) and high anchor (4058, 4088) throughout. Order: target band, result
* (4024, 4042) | -2.4 angstrom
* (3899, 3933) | 1.0 angstrom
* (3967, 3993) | 1.5 angstrom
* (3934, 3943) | 1.1 angstrom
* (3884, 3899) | 2.8 angstrom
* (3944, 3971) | 2.5 angstrom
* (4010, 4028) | -3.0 angstrom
